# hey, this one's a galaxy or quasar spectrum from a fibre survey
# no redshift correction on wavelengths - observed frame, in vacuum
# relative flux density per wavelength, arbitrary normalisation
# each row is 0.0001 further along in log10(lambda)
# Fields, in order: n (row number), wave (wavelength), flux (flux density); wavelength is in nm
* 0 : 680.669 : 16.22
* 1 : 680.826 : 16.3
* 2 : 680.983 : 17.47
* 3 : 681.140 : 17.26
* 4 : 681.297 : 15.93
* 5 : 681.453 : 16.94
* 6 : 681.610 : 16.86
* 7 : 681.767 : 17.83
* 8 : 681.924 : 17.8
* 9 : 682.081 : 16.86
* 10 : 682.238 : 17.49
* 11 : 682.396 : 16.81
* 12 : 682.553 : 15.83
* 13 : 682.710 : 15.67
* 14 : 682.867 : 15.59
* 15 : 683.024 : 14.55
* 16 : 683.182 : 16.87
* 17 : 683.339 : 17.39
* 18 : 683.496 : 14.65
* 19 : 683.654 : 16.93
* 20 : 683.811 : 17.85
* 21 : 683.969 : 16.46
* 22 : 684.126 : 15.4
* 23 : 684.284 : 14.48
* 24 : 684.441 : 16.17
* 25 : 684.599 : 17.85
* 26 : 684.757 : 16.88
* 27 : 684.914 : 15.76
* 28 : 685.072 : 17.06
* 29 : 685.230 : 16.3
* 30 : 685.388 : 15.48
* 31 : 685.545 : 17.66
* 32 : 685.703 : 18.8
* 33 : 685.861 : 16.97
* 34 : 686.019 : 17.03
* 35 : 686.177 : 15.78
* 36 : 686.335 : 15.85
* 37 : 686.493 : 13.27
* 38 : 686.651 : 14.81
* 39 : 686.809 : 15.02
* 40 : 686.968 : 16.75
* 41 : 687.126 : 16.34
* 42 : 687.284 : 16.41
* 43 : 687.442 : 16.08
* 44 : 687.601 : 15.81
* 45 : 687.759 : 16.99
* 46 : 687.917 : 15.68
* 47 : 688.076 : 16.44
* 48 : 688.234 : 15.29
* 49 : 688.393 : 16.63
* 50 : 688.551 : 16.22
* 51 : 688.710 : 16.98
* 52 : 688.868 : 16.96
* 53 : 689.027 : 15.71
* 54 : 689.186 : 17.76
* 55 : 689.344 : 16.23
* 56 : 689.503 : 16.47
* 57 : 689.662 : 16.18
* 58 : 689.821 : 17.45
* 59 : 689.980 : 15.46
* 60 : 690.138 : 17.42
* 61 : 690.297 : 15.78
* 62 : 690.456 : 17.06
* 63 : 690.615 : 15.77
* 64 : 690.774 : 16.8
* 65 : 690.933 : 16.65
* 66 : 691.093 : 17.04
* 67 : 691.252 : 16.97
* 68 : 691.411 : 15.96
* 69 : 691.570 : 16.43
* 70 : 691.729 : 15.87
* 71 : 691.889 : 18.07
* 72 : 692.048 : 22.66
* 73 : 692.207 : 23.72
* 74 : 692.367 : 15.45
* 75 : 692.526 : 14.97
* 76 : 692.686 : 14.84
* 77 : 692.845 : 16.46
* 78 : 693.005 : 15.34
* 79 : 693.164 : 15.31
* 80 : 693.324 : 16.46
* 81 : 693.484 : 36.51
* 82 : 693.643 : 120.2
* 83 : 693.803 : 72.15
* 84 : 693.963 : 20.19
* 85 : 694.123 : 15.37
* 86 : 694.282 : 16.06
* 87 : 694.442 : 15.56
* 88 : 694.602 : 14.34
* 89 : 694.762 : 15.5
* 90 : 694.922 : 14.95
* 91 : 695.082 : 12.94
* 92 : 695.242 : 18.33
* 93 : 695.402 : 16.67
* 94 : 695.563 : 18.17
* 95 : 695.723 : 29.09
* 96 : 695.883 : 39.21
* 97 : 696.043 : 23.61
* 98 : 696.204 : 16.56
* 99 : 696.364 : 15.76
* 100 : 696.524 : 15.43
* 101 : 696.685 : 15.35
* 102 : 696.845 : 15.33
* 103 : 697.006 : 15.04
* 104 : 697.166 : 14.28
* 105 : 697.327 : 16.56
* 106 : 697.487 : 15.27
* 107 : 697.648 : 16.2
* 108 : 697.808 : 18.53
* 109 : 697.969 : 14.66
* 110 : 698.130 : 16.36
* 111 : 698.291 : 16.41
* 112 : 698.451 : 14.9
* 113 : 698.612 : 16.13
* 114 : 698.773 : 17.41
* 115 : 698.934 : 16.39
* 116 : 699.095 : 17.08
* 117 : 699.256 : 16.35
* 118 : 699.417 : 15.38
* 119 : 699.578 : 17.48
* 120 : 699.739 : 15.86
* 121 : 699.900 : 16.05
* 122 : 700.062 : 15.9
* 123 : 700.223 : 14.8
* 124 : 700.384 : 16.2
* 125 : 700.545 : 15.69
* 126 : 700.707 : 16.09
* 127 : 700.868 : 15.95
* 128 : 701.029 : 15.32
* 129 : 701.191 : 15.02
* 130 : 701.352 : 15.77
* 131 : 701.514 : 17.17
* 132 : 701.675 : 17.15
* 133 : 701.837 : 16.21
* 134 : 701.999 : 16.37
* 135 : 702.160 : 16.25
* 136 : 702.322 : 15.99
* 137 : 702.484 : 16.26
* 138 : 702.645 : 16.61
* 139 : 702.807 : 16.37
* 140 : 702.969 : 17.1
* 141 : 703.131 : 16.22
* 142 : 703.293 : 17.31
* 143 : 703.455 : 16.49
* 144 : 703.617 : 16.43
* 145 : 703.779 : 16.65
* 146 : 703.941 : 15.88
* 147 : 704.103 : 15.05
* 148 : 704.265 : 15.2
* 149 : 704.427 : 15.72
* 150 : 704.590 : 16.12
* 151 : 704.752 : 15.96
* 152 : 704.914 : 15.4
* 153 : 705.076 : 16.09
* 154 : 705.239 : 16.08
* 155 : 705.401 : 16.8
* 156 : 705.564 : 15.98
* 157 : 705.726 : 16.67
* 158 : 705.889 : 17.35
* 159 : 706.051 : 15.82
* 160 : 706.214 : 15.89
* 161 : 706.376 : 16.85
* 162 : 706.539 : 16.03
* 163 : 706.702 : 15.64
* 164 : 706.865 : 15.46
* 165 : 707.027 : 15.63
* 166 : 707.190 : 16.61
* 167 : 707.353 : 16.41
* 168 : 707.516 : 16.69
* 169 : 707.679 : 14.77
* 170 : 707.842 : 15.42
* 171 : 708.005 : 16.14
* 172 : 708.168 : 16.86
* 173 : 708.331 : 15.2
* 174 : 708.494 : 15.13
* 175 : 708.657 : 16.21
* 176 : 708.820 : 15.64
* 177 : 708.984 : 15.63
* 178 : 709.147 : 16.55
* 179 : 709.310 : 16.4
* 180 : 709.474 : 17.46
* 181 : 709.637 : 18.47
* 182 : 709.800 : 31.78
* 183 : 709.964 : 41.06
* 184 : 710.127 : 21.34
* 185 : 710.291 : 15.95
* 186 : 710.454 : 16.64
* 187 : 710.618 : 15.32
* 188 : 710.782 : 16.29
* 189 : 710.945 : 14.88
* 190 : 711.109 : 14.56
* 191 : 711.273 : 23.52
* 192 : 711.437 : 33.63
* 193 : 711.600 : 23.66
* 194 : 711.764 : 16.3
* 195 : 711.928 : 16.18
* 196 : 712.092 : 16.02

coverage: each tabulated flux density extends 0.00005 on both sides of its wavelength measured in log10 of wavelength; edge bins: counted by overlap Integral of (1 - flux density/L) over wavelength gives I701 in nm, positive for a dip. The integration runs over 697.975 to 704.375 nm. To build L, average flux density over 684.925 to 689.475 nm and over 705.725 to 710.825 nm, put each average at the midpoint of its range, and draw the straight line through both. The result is 0.38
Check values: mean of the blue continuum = 16.3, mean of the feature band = 16.2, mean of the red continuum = 17.6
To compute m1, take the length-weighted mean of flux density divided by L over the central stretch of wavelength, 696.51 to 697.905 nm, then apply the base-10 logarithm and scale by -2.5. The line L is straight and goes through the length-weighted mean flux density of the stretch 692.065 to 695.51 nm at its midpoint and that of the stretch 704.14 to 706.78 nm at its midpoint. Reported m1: 0.37 mag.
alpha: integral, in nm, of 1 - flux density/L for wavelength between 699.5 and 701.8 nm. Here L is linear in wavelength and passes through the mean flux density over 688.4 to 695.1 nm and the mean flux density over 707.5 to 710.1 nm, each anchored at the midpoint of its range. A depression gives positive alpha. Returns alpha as 0.437 nm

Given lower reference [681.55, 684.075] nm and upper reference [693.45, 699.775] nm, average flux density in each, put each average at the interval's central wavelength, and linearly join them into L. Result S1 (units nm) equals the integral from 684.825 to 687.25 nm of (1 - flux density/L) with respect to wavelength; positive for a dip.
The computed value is 0.211 nm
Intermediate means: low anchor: 16.6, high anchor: 21.6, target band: 16.2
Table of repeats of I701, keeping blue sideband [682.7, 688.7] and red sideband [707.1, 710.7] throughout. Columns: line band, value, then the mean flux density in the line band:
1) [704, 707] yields 0.33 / 16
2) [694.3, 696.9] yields -0.22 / 18.5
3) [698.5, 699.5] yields 0.06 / 16.4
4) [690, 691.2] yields 0.00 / 16.6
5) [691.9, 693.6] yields -0.45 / 21.3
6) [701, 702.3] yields 0.11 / 16.2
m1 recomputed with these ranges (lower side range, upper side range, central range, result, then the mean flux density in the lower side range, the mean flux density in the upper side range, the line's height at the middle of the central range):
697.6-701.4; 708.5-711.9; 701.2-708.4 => 0.112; 16.1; 19.9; 18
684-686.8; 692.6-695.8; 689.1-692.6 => 0.276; 16.2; 25.7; 22.1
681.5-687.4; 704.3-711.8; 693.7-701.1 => -0.084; 16.4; 17.8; 17.1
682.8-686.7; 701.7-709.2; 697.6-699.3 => -0.017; 16.2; 16.1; 16.2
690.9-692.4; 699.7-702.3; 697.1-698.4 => 0.043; 18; 16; 16.7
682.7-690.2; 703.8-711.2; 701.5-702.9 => 0.026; 16.3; 17.1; 16.9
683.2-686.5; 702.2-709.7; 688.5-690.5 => -0.012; 16.5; 16.2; 16.4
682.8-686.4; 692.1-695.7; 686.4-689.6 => 0.203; 16.4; 24.6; 19.4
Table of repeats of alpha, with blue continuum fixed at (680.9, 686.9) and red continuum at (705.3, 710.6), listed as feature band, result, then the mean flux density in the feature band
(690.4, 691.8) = 0.02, 16.5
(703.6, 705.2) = 0.15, 15.8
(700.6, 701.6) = 0.08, 15.9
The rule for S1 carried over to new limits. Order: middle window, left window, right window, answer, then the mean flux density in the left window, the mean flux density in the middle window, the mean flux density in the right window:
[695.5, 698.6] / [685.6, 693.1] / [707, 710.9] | -0.19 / 16.6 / 18.2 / 18.1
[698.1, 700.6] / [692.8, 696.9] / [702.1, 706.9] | 0.55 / 24.8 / 16.2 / 16.2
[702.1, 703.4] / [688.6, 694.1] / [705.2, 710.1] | 0.17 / 22.1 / 16.5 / 17.6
